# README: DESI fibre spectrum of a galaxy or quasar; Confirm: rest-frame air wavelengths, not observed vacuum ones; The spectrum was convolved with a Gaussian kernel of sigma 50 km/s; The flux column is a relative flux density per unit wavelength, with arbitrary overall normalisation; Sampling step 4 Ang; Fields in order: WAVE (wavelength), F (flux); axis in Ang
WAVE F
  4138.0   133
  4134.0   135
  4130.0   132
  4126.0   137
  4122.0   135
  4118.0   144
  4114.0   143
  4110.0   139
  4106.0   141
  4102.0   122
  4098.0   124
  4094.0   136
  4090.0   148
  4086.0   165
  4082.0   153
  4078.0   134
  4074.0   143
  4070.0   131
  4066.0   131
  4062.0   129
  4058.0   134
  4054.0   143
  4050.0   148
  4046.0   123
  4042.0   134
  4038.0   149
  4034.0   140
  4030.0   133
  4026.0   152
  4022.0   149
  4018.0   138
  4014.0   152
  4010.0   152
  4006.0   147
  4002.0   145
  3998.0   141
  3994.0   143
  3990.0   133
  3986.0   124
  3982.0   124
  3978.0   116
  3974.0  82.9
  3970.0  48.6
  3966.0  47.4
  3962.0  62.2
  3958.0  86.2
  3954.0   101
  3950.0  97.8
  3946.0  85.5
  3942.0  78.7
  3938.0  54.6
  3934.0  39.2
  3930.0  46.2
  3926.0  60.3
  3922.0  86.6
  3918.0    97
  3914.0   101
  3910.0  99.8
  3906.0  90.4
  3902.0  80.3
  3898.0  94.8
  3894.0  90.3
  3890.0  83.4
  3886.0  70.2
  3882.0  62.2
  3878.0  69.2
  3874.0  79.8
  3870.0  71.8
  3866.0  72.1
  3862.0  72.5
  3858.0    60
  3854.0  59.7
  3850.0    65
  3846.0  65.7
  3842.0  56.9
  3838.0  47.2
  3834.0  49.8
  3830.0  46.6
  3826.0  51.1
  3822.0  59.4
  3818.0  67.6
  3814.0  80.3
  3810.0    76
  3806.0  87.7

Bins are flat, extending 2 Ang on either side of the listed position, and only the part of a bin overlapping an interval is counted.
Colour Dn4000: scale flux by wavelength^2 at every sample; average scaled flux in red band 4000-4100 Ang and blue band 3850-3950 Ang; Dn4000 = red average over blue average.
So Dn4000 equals 2.0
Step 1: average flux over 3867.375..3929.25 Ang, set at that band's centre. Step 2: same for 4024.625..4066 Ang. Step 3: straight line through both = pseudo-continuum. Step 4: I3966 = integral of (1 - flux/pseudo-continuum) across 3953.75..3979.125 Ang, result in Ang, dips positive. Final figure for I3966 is 7.7 Ang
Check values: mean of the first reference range 81.6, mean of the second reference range 138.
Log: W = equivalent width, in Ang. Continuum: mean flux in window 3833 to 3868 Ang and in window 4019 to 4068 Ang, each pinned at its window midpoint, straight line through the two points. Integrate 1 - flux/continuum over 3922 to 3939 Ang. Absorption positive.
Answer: 7.1 Ang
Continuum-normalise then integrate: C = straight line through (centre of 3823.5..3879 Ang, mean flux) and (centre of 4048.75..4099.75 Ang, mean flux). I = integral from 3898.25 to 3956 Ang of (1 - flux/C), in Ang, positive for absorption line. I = 4.8 Ang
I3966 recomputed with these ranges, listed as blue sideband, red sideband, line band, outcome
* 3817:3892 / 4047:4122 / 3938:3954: 1.5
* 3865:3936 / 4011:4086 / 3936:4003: 6.6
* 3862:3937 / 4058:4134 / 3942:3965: 2.3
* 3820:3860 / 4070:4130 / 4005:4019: -4.6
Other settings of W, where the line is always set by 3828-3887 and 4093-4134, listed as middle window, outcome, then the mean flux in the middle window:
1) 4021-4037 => -4.6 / 144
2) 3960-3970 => 4.3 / 53.6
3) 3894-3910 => -3.1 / 90.1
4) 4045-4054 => -1.6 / 139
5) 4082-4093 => -2.2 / 154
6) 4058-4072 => -1.1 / 131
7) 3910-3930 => -0.8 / 83.6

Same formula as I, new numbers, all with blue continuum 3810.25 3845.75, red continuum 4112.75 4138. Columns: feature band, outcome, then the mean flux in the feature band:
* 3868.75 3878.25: -0.52 Ang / 74.6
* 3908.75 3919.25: -2.33 Ang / 99.4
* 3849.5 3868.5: 0.24 Ang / 66.1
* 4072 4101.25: -3.59 Ang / 142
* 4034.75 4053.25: -3.72 Ang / 139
